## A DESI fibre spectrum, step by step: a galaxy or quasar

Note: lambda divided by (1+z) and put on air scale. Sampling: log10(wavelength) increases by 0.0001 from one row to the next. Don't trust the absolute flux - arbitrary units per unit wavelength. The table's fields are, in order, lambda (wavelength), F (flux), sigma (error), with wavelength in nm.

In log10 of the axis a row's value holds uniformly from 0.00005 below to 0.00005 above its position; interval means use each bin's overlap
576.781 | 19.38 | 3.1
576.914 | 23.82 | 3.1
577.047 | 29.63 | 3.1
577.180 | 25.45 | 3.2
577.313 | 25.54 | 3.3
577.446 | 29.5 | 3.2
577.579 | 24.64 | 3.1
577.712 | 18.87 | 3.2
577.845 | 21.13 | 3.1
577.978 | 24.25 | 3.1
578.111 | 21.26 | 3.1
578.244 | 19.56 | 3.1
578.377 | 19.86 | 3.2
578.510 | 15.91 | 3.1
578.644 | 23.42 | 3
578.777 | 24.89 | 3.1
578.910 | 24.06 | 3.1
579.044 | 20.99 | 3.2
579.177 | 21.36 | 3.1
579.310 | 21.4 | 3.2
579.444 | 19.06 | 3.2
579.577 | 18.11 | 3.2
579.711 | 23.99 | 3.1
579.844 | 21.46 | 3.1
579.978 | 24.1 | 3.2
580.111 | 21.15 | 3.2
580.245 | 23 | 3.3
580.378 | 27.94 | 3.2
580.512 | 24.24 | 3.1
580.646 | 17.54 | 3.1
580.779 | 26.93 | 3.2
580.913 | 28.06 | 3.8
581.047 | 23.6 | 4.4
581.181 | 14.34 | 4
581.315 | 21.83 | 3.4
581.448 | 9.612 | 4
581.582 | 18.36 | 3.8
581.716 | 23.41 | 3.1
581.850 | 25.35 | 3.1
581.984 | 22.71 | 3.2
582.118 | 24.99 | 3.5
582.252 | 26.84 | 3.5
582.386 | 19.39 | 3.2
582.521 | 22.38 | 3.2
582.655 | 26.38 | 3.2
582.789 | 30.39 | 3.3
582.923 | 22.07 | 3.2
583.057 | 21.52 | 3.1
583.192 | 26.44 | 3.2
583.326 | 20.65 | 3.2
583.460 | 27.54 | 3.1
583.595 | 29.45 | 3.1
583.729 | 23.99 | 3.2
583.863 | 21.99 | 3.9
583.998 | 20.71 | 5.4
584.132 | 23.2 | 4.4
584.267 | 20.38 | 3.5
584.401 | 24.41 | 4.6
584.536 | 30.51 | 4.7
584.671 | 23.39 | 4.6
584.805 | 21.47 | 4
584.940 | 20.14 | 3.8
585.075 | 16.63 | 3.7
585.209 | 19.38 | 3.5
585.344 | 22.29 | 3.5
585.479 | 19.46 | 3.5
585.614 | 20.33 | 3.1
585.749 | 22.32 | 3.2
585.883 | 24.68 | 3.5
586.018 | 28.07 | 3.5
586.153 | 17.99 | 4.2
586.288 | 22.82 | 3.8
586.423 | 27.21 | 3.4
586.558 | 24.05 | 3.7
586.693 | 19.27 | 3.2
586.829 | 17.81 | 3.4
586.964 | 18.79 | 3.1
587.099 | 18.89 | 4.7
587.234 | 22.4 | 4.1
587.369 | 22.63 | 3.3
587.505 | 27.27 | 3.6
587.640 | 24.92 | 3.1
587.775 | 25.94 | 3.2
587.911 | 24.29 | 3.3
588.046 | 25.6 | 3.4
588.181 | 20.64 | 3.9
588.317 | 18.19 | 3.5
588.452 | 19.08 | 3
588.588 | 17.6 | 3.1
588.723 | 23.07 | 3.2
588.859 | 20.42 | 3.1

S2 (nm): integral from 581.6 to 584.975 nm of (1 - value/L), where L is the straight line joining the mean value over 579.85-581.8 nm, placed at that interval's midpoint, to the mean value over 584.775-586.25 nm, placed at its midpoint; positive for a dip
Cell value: -0.39 nm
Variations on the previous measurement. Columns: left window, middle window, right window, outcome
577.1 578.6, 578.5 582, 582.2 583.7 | 0.254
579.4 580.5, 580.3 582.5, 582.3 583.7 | 0.122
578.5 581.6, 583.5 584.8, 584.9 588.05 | -0.130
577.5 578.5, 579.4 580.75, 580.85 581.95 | -0.092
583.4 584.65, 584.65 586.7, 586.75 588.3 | 0.147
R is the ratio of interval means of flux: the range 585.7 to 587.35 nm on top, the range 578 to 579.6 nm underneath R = 1.05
